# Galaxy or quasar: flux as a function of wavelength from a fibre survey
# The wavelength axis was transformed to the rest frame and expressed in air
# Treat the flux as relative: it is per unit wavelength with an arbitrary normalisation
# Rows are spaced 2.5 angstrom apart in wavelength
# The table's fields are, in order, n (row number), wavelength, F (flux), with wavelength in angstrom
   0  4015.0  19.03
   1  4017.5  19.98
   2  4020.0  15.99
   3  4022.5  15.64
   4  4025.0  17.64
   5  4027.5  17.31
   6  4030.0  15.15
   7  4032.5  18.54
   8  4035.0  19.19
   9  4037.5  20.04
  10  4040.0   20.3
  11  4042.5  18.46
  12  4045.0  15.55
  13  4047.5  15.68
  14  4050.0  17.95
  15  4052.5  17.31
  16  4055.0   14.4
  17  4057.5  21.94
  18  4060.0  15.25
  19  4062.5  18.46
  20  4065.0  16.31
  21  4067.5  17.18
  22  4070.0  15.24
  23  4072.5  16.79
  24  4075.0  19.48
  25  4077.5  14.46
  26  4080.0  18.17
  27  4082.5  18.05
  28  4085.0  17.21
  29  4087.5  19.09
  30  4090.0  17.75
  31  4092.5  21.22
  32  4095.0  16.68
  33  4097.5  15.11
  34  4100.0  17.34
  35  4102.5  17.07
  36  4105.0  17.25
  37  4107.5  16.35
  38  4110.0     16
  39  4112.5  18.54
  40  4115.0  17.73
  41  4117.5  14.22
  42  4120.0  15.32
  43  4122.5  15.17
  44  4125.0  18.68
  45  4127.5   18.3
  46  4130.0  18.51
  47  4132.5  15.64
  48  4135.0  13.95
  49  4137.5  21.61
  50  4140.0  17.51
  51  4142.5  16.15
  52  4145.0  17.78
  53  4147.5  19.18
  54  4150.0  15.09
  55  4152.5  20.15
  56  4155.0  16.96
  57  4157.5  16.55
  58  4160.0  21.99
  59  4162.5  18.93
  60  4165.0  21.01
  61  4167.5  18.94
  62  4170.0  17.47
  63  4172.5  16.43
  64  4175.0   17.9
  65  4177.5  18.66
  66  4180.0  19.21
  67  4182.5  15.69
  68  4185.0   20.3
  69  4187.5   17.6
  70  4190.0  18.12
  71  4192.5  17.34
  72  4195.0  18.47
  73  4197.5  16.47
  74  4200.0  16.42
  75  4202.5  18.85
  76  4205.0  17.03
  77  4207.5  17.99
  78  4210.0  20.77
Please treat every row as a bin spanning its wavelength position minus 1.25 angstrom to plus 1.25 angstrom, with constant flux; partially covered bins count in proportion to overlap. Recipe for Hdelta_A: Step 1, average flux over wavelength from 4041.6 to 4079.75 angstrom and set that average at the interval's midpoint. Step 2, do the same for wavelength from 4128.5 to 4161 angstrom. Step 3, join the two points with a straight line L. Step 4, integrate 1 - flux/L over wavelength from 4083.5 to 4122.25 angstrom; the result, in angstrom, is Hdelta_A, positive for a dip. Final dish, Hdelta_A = 0.62 angstrom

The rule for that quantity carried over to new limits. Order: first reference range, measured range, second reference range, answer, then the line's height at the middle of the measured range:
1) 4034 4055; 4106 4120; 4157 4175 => 1.4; 18.4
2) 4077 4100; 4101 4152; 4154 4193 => 2.5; 17.9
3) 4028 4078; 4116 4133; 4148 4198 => 1.2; 17.9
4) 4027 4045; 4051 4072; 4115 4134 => 0.9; 17.8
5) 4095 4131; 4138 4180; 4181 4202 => -2.4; 17.3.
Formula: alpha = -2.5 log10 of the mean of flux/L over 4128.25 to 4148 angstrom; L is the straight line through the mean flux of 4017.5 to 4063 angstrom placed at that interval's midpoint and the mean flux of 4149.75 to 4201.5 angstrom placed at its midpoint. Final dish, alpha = 0.03 mag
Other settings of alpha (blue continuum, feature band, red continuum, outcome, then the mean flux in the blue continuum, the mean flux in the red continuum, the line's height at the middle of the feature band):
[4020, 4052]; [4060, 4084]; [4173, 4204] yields 0.037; 17.5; 17.9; 17.6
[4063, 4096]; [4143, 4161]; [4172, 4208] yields -0.024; 17.5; 17.8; 17.7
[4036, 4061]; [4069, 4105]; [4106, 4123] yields -0.035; 17.7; 16.3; 16.9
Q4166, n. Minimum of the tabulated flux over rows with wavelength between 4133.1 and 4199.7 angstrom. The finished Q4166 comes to 13.95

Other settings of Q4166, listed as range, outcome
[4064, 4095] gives 14.46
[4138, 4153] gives 15.09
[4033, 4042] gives 19.19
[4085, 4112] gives 15.11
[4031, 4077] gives 14.4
